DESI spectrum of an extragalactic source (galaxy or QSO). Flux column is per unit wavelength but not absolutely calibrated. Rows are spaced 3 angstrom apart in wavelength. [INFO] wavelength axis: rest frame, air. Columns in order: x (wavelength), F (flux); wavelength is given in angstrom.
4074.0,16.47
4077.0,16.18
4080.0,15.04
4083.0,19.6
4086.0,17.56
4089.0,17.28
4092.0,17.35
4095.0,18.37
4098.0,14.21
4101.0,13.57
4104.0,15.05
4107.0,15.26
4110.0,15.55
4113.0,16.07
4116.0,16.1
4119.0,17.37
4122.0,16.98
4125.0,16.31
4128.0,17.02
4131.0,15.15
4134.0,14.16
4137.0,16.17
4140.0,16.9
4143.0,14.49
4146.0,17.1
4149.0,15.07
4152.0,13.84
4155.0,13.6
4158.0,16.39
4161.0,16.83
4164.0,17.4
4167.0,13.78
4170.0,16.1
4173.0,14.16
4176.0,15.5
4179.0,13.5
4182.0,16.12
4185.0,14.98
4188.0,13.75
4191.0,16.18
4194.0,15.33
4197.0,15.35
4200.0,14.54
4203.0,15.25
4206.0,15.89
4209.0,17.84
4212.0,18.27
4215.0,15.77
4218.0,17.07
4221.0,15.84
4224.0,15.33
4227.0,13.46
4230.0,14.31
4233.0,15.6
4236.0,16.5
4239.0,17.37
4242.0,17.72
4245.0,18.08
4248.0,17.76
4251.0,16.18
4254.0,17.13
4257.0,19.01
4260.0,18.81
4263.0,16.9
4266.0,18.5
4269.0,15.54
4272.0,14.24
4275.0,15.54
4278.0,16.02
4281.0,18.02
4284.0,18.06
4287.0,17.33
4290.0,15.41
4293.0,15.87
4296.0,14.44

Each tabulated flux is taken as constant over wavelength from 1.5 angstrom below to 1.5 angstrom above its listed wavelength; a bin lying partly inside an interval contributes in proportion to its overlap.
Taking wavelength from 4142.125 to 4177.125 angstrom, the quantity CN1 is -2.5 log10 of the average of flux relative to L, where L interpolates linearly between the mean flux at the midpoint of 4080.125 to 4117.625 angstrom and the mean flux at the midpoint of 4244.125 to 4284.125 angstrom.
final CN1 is 0.082 mag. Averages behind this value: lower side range 16.3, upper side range 17.1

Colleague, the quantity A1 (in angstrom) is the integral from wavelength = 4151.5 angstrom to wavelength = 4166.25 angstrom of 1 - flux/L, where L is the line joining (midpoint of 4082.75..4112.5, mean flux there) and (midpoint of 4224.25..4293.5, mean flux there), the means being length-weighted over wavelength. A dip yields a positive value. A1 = 0.68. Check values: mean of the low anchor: 16.2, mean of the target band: 15.6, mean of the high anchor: 16.7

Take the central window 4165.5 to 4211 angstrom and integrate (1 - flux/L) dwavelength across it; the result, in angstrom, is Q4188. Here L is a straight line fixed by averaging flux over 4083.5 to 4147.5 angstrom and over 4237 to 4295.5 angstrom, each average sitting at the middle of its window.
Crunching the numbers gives 3.58 angstrom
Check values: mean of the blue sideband 16.2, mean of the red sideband 17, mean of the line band 15.3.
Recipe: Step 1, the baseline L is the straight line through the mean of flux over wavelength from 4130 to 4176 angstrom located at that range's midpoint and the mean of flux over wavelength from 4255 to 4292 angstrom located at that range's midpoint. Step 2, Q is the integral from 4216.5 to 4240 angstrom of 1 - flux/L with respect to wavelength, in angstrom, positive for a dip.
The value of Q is 1.03 angstrom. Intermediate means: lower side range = 15.4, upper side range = 16.9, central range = 15.6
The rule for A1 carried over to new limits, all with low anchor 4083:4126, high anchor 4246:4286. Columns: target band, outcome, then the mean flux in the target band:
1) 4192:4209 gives 1.3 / 15.5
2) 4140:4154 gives 1.1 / 15.3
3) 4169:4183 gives 1.4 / 15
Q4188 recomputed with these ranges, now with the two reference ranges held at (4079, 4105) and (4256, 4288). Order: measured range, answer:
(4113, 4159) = 2.4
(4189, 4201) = 1.1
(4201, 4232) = 1.8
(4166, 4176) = 1.1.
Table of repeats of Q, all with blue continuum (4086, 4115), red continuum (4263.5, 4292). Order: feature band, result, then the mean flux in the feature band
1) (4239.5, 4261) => -1.8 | 17.8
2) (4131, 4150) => 0.5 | 15.6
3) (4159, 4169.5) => 0.1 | 16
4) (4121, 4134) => 0.0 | 16.1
